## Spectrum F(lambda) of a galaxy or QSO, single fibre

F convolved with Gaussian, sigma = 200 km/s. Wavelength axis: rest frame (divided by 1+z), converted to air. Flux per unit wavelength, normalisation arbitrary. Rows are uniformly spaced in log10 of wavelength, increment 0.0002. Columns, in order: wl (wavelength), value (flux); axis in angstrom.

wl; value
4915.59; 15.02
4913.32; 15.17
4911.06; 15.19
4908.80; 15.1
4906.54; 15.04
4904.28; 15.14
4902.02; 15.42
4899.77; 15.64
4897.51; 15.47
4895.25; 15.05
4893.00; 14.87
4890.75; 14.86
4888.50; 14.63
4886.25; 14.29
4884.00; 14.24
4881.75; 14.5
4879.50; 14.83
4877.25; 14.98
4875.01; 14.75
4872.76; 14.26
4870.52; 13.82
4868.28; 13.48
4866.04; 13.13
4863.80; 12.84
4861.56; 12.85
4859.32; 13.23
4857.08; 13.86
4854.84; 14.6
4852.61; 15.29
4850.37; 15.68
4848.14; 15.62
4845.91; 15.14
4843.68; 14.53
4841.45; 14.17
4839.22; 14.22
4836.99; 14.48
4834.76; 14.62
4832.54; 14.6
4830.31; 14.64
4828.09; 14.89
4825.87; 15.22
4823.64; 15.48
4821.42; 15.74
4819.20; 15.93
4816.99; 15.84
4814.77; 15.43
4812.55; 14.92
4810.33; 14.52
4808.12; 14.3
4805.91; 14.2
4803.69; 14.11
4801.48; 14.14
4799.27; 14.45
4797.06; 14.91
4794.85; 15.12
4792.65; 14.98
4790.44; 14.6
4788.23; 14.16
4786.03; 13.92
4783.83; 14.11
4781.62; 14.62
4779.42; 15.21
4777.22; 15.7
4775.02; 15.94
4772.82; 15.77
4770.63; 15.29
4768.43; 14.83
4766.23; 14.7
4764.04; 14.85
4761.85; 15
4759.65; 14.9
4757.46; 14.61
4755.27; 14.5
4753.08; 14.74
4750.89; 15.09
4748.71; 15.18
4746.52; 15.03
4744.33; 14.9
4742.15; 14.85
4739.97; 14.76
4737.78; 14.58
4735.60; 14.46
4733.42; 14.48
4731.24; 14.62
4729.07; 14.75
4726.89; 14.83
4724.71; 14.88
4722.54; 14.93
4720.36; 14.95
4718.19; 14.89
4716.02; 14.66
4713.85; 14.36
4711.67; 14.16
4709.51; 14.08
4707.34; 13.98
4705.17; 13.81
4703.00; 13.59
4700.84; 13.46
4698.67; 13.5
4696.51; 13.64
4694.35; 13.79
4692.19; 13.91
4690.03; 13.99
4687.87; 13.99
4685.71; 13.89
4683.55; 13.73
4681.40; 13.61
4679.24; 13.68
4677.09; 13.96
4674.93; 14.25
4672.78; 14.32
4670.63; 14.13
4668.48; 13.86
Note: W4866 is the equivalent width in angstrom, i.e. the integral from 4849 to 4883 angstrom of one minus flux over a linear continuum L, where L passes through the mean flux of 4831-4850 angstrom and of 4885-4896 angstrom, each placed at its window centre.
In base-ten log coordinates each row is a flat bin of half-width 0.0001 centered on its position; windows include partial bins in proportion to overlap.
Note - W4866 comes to 1.3 angstrom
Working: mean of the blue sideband 14.7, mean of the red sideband 14.7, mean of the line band 14.1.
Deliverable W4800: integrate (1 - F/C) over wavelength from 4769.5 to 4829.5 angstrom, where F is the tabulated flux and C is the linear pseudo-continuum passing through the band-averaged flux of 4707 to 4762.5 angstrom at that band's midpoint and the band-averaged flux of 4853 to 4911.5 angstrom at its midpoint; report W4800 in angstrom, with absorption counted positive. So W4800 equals -1.4 angstrom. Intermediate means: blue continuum 14.7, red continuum 14.5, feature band 14.9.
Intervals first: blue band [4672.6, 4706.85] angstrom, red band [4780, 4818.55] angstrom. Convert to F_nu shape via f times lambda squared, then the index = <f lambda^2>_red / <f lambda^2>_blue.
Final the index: 1.11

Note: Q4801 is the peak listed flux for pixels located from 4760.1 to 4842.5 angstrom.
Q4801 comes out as 15.94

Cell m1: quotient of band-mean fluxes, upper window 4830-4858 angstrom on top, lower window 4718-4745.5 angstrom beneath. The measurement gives 1.0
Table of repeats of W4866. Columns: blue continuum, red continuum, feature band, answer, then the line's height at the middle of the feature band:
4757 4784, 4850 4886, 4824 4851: -0.8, 14.4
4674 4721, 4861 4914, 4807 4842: -1.4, 14.4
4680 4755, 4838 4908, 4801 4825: -0.9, 14.5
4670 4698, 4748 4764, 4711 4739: -0.4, 14.4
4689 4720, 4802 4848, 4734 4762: -1.0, 14.3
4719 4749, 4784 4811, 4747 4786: -1.0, 14.6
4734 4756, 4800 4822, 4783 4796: 0.3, 14.9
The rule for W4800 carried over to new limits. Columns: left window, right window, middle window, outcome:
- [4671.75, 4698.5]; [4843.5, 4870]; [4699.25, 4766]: -3.00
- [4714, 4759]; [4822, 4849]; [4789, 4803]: 0.12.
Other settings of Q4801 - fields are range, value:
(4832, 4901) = 15.68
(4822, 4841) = 15.48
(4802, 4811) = 14.52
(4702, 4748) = 15.03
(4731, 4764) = 15.18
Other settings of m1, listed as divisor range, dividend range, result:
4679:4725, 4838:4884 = 1.02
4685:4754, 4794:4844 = 1.03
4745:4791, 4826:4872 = 0.96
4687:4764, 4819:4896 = 1.00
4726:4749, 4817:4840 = 1.02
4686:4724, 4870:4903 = 1.05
